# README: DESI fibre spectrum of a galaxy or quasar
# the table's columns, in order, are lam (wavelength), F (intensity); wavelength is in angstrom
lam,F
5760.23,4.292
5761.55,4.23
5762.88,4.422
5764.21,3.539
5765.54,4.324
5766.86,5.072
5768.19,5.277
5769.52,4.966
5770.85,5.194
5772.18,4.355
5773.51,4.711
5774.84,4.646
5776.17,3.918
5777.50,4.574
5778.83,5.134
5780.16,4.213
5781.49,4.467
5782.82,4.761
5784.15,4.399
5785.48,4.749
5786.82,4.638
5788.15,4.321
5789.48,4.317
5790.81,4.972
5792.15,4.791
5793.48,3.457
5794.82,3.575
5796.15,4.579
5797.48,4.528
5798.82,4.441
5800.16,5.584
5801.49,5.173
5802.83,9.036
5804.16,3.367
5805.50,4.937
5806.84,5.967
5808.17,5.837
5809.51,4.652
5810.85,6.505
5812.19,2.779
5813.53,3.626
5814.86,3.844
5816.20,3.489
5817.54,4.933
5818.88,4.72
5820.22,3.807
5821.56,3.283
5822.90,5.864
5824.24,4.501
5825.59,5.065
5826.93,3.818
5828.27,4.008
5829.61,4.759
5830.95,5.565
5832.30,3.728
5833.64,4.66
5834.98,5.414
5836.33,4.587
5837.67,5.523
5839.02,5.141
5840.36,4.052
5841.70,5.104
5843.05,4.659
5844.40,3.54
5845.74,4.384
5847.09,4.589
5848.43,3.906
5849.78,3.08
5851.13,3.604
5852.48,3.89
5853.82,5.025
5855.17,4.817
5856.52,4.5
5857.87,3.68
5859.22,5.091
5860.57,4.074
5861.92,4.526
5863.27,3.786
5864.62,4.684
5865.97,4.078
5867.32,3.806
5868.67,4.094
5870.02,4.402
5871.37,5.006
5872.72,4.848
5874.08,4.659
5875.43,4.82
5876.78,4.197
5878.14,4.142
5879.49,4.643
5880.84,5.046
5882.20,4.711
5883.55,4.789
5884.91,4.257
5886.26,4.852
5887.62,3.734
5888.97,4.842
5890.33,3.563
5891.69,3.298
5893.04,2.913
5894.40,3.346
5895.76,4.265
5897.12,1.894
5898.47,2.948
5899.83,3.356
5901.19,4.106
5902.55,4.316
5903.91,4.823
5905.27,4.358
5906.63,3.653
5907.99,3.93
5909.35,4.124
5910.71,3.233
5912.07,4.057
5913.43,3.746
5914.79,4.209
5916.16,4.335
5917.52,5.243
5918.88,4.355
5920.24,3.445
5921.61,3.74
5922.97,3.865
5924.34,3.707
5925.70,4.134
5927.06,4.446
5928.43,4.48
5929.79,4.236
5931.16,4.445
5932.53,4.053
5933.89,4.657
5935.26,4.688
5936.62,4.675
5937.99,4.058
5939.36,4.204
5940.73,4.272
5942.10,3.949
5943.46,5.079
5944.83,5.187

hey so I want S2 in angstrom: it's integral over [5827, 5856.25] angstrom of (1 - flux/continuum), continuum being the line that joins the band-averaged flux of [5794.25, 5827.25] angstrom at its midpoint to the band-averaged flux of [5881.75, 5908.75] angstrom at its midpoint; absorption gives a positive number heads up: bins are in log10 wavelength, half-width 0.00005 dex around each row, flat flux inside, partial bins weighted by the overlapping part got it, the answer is -0.26 angstrom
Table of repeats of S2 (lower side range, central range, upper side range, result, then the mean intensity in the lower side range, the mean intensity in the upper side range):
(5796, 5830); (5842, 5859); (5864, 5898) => 0.9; 4.74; 4.19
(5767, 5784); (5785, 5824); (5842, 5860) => -1.5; 4.69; 4.23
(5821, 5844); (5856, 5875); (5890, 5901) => -2.3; 4.68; 3.23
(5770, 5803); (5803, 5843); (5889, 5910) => -2.8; 4.68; 3.69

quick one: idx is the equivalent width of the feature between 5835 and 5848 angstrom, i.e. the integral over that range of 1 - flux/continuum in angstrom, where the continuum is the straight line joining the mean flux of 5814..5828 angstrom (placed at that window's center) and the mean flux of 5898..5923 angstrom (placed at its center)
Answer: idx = -1.2 angstrom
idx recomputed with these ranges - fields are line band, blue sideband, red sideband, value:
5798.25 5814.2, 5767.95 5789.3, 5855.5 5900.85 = -2.4 angstrom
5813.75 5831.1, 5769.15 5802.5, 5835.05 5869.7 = 0.3 angstrom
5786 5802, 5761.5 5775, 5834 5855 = 0.1 angstrom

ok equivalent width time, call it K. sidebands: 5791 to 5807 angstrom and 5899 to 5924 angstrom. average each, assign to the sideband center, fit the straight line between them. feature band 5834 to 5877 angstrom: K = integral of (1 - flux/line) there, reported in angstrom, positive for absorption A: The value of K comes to 0.5 angstrom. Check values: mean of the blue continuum 4.92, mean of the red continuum 4.04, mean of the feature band 4.43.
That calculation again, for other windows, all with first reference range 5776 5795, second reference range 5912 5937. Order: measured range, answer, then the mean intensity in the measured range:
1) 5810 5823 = 0.5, 4.22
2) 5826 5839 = -1.0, 4.7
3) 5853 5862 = -0.4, 4.52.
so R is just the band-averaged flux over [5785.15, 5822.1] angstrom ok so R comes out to 4.64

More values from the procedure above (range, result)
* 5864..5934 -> 4.13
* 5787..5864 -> 4.55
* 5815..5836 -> 4.49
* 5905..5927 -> 4.02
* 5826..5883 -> 4.45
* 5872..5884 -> 4.65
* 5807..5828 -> 4.48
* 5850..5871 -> 4.26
